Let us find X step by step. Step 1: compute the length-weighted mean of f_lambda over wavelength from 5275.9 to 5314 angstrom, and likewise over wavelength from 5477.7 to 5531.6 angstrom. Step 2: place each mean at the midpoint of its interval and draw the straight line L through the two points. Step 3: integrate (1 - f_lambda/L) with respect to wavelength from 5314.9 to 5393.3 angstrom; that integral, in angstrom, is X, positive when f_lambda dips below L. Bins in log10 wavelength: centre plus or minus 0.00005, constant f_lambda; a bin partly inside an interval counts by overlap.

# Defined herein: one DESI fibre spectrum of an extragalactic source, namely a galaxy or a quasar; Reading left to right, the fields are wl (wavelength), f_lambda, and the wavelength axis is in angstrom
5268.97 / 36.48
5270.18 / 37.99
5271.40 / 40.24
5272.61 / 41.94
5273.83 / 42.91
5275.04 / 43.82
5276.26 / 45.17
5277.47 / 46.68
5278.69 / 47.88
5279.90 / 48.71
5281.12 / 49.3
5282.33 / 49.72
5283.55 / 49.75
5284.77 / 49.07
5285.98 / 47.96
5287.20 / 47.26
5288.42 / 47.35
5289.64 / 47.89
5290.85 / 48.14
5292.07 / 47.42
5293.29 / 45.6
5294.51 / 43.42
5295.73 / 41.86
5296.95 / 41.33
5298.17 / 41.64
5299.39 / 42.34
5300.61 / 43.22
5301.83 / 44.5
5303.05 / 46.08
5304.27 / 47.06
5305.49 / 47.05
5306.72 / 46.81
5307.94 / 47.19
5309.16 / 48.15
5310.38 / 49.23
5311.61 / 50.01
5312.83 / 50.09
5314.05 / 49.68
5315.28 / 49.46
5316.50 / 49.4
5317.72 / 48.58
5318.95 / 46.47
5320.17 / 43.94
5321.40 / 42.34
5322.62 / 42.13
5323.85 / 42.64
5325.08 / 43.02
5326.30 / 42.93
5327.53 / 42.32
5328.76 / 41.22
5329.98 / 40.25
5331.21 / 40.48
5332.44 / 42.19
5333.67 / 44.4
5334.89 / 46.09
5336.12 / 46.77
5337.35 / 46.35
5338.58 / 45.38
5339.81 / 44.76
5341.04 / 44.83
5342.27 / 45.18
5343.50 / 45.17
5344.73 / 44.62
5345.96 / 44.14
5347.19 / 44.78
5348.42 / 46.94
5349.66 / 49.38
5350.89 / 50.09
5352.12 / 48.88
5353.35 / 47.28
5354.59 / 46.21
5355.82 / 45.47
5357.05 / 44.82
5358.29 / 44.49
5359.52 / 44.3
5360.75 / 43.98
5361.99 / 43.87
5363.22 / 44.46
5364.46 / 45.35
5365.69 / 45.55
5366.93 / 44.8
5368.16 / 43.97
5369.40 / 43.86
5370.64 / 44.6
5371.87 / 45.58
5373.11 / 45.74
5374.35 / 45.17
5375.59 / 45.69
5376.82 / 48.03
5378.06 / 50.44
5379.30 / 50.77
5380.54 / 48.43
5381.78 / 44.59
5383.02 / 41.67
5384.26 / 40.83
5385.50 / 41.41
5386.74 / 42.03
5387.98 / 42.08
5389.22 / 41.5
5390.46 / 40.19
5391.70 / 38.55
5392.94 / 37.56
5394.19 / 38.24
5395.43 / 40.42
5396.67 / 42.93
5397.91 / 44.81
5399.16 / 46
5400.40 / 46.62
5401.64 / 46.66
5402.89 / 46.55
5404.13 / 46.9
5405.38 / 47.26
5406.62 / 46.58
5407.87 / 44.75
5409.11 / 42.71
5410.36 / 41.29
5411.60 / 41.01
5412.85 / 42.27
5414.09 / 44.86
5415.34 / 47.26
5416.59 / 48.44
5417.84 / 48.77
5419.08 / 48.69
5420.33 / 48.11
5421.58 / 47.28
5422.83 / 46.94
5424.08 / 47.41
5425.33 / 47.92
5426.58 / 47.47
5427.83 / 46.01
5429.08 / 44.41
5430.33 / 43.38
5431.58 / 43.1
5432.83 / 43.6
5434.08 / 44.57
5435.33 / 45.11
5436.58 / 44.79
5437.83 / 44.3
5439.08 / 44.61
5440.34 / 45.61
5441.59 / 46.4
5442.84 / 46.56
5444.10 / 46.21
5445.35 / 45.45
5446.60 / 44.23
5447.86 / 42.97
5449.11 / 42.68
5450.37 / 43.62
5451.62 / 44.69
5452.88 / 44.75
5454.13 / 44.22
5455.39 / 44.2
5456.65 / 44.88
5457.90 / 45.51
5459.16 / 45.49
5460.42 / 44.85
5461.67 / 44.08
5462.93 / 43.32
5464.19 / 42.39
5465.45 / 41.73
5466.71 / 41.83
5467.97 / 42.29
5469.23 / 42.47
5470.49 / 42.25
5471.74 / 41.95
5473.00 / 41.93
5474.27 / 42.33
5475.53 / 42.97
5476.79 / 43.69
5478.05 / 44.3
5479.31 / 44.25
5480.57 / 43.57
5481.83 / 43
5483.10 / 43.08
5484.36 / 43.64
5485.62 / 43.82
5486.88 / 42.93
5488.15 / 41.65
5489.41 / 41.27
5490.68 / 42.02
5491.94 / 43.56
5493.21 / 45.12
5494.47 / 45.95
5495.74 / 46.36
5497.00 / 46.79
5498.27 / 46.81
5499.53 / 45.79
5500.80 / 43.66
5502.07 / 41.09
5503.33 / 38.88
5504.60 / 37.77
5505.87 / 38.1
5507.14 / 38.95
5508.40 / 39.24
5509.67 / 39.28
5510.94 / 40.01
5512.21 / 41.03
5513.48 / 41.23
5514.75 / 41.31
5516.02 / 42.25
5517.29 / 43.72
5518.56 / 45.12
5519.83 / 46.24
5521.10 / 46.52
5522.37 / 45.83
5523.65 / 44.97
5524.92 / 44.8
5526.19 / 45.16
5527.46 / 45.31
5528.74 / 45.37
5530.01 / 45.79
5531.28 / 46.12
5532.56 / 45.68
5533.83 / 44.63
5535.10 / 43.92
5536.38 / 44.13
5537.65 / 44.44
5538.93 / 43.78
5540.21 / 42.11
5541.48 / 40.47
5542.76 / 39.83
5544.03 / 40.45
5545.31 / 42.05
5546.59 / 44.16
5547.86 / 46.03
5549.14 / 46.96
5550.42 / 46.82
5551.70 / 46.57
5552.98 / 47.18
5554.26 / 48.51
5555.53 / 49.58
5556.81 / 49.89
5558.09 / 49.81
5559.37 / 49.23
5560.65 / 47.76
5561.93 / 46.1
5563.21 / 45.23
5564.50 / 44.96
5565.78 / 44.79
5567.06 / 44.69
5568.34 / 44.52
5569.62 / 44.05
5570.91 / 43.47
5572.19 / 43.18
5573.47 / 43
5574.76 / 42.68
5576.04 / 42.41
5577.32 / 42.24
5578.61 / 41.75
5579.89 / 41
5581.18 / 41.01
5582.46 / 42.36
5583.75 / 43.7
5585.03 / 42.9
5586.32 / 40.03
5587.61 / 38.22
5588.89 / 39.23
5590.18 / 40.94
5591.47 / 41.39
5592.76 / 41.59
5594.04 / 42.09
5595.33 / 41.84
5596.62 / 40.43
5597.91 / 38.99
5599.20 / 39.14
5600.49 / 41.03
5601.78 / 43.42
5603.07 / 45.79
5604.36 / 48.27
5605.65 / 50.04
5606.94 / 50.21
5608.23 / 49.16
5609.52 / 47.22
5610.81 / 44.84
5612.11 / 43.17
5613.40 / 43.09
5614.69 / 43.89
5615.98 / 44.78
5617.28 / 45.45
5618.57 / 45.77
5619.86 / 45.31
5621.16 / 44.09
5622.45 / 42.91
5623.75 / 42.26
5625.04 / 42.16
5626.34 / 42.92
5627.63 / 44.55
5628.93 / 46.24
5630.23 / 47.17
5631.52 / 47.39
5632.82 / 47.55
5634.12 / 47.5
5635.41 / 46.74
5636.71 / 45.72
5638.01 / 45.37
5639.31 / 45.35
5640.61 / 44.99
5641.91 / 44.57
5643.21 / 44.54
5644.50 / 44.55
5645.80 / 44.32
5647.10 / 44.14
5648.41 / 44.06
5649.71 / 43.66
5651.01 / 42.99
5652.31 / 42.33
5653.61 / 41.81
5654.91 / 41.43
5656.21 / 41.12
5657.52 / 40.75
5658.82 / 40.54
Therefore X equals 1.9 angstrom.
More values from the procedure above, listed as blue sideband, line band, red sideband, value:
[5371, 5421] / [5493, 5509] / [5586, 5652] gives 0.6 angstrom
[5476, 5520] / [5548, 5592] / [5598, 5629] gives -0.4 angstrom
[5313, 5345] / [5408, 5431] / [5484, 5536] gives -0.9 angstrom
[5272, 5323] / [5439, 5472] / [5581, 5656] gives 0.8 angstrom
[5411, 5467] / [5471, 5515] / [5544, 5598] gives 2.0 angstrom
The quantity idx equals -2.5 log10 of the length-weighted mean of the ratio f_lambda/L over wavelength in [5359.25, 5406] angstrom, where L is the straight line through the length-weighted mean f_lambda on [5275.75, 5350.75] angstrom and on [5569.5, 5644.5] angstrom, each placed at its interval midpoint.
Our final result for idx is 0.03 mag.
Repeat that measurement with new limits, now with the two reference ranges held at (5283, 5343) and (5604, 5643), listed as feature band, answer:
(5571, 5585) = 0.08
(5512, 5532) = 0.03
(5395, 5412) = 0.02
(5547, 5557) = -0.05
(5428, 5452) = 0.02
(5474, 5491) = 0.06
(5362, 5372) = 0.02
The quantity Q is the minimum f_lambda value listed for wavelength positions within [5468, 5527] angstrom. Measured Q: 37.77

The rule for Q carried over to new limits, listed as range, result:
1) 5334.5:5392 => 38.55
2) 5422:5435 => 43.1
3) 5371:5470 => 37.56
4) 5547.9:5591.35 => 38.22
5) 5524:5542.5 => 40.47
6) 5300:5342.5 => 40.25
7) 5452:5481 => 41.73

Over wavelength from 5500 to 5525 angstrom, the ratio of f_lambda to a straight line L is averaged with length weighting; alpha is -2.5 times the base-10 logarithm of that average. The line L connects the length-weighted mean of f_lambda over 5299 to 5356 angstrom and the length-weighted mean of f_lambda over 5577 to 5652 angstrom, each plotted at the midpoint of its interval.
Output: 0.06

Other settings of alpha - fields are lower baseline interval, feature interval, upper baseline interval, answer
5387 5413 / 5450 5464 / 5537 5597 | -0.03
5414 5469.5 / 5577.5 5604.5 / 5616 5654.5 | 0.08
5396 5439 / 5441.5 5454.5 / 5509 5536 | 0.01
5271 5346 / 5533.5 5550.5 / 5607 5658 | 0.03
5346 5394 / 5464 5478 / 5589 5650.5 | 0.05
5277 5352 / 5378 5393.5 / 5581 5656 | 0.06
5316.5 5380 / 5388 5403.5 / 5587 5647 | 0.06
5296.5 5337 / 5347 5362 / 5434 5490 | -0.04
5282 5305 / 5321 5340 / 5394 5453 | 0.06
